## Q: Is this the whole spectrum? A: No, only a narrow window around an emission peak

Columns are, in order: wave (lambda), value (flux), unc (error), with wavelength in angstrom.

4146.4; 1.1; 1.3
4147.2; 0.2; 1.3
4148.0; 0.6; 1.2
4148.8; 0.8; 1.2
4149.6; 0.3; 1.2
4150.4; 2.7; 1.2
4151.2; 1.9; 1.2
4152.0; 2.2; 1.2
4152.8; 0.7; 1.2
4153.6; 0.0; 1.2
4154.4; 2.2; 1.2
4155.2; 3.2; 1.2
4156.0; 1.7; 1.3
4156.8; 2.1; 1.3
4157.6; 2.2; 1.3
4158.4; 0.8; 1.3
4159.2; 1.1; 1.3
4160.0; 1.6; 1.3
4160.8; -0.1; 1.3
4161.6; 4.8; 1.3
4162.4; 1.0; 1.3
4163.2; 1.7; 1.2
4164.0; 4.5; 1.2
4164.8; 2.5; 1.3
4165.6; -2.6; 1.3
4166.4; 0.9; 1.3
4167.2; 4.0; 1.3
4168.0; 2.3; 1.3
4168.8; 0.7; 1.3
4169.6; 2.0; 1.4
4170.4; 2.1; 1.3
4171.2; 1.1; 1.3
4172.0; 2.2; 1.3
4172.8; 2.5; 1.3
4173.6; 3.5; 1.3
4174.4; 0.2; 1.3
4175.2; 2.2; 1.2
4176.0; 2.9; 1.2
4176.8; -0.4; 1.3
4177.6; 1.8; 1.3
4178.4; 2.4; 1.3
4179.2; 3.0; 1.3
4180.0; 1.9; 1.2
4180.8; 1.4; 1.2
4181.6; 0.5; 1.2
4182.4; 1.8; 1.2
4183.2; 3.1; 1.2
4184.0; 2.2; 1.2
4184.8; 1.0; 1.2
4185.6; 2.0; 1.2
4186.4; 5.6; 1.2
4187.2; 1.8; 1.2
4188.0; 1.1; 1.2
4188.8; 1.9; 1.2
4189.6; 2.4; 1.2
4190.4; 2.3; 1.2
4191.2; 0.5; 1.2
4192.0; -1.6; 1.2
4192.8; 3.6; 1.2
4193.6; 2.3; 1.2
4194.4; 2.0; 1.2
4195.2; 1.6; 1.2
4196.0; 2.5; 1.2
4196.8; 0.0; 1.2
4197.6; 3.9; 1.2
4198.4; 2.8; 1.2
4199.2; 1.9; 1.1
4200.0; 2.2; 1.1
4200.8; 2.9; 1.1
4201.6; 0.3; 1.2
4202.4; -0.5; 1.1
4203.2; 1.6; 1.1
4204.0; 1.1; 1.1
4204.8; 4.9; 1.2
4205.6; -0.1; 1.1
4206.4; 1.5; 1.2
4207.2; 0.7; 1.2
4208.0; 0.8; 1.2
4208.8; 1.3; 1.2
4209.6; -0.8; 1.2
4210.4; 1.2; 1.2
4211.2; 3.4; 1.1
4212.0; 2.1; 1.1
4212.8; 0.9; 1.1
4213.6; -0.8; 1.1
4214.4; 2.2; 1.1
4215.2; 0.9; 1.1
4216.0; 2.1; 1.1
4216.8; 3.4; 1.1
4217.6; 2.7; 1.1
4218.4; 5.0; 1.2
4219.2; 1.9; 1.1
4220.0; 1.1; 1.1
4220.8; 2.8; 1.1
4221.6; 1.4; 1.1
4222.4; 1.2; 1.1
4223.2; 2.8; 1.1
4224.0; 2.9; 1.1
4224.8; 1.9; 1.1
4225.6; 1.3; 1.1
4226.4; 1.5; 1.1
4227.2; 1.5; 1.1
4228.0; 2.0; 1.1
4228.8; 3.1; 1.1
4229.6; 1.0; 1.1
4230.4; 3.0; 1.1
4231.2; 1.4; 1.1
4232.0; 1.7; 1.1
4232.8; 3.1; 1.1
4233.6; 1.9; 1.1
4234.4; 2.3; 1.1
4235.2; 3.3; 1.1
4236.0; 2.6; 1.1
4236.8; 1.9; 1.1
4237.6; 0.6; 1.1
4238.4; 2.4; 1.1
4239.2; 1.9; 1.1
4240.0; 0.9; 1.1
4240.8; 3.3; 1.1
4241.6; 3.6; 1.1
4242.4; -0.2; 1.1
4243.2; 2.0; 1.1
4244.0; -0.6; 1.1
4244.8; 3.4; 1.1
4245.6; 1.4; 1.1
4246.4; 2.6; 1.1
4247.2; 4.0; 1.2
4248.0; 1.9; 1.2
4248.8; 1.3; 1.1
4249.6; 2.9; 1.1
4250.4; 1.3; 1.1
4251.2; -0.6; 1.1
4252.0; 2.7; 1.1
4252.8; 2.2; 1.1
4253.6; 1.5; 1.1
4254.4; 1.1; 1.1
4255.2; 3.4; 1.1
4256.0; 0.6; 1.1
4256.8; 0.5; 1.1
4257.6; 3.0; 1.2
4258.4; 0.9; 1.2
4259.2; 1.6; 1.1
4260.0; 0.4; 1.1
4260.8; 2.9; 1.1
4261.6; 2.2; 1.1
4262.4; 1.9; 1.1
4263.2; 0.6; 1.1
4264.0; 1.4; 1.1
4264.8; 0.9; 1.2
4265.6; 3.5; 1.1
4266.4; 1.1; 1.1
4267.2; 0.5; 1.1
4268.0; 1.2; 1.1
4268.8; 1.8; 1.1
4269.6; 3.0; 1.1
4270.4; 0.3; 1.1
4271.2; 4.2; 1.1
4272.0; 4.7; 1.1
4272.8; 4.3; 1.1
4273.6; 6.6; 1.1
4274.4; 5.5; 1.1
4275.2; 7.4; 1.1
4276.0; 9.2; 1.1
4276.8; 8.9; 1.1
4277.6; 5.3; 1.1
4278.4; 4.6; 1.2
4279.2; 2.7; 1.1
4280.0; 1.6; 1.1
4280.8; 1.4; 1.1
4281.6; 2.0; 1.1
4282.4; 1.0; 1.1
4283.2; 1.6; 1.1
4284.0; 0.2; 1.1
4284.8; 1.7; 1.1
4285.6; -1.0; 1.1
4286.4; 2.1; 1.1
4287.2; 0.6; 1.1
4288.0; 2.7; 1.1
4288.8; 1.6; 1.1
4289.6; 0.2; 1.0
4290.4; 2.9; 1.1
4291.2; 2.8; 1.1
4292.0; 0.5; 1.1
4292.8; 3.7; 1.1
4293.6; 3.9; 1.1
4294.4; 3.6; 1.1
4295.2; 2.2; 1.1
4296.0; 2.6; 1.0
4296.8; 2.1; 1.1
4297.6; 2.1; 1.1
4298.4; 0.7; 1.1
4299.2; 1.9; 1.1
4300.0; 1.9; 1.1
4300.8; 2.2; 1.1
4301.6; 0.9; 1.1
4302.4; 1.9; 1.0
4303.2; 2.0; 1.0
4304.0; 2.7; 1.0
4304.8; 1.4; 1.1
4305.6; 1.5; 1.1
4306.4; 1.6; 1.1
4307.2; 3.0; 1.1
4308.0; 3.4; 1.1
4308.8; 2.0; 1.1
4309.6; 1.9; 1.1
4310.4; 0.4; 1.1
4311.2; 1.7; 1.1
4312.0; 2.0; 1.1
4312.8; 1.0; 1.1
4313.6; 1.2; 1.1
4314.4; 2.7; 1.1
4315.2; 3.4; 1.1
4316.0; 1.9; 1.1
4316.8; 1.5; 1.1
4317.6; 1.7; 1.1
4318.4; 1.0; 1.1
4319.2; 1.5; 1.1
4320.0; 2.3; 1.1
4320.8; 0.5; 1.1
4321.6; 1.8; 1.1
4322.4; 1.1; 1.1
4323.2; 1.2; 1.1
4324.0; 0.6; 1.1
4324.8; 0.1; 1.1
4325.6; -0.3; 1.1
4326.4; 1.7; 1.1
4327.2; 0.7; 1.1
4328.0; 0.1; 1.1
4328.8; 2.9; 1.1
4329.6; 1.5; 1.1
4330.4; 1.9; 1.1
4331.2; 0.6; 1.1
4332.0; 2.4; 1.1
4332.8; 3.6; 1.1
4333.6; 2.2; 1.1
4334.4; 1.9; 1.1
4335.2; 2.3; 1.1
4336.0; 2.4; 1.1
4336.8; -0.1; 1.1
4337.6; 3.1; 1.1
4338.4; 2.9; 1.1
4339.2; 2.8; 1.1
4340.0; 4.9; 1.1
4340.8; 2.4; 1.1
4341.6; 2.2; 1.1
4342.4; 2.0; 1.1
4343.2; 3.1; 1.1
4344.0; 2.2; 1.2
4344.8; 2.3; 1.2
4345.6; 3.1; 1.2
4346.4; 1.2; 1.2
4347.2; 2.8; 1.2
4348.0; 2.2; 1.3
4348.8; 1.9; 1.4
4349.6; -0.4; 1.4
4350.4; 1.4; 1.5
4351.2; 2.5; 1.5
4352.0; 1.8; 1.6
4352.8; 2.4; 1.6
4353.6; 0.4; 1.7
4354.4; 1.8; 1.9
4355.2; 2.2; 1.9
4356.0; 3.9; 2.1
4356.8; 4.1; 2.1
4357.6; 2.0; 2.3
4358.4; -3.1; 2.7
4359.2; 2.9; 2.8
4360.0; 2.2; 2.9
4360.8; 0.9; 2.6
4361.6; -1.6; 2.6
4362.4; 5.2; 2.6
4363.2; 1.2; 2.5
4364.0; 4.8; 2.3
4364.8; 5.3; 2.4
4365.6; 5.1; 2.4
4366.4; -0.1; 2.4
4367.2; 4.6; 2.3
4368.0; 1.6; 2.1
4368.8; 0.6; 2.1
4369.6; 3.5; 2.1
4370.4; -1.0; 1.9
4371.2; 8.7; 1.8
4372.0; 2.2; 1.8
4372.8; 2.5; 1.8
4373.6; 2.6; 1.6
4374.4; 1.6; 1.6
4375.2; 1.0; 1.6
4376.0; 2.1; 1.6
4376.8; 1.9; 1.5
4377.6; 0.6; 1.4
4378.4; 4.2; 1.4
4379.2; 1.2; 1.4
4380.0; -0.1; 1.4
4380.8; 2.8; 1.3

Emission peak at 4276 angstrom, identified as [O II] 3727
